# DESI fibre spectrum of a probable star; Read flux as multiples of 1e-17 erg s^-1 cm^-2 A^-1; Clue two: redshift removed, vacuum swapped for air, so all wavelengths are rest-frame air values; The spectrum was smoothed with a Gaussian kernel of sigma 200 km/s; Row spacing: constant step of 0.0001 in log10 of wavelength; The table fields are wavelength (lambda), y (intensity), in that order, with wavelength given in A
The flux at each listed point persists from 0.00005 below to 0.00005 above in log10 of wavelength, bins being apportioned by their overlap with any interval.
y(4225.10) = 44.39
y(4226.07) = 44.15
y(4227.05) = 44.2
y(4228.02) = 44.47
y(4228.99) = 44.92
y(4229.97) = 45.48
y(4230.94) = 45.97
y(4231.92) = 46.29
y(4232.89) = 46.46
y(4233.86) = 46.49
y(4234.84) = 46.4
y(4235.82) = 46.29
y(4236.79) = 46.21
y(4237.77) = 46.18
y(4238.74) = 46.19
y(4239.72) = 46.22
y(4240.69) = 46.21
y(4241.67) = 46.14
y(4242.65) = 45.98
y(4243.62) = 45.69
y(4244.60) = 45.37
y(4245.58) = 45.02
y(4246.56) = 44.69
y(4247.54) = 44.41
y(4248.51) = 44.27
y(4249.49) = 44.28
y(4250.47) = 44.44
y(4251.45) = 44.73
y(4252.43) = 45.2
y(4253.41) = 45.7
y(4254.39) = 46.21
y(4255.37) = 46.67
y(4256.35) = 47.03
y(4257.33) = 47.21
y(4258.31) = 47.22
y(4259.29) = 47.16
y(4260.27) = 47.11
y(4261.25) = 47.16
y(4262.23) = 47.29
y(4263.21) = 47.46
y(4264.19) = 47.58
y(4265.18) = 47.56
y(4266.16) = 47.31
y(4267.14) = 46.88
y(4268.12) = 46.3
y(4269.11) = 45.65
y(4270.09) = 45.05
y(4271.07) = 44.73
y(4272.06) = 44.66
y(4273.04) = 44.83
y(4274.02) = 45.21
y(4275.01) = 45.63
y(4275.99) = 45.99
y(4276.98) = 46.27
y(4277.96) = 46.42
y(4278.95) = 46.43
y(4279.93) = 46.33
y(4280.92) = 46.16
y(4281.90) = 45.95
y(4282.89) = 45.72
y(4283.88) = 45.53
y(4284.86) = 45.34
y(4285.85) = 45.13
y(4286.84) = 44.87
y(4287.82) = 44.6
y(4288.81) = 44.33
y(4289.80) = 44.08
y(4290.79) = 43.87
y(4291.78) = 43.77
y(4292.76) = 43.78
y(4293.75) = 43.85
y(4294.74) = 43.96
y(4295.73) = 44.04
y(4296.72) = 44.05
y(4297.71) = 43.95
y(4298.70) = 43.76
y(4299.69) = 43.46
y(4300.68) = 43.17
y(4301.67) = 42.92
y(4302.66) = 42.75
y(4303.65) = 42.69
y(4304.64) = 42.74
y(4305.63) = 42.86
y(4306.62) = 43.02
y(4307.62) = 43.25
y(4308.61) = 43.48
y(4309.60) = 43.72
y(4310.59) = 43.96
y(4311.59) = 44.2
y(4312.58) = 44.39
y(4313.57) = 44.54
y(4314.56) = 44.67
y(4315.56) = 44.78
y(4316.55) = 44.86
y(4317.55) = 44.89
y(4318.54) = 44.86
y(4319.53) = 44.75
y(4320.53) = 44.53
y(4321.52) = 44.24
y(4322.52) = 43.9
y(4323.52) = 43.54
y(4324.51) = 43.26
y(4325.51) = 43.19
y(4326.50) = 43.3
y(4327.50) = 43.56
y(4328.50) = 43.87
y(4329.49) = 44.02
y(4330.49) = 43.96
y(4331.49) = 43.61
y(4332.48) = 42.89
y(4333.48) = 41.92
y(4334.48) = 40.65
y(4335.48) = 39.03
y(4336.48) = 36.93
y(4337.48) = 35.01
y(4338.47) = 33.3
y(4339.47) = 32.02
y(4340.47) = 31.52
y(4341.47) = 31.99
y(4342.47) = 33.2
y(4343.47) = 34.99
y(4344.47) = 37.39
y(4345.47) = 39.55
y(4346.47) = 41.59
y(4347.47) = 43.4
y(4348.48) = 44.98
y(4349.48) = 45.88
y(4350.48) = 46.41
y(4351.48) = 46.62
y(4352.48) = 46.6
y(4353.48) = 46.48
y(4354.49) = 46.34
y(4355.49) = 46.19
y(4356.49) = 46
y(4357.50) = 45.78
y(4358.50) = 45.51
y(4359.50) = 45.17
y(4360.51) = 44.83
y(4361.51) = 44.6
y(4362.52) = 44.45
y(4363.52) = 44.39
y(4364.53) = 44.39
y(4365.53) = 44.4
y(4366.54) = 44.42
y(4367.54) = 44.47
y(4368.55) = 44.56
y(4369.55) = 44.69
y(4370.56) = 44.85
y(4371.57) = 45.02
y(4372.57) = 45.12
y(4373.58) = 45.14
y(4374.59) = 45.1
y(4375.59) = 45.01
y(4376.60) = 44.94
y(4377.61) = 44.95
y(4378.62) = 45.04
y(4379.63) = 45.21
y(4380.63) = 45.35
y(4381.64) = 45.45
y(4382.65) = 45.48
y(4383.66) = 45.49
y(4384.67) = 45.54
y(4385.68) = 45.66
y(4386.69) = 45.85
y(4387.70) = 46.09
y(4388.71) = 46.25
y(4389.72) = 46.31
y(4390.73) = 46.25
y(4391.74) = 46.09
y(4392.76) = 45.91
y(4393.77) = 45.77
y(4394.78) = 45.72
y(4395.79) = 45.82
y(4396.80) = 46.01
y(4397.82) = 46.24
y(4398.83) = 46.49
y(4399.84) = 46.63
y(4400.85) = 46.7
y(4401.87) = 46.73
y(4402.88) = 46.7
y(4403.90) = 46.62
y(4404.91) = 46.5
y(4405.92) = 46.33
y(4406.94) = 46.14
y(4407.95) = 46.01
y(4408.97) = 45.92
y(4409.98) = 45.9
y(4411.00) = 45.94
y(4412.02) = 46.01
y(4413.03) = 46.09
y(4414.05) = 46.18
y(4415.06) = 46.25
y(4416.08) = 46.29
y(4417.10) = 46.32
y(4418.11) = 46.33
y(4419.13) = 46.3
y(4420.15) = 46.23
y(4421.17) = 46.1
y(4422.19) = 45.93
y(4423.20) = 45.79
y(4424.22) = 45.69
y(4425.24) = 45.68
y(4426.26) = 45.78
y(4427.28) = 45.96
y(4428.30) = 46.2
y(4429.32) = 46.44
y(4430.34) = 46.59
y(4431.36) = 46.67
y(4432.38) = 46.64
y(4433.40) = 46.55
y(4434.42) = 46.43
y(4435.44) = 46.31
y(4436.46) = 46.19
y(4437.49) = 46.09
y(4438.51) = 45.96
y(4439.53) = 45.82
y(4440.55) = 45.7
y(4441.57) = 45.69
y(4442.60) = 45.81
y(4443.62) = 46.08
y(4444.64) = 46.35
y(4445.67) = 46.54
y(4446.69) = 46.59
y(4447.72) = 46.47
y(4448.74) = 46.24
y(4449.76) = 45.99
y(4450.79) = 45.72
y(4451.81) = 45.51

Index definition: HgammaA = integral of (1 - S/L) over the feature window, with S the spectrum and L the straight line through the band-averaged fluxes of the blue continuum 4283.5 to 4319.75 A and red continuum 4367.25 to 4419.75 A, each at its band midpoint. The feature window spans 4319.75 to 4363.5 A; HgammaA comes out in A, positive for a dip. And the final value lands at 2.7 A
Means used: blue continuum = 44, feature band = 42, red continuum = 45.8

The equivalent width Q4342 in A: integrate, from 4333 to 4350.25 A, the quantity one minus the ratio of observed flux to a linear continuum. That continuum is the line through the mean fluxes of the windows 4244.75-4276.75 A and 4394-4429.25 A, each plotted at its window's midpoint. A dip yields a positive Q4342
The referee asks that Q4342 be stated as 3.03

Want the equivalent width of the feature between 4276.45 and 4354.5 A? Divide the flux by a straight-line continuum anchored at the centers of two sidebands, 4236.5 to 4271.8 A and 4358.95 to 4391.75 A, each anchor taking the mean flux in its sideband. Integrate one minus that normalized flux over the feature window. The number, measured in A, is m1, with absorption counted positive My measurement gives 4.5 A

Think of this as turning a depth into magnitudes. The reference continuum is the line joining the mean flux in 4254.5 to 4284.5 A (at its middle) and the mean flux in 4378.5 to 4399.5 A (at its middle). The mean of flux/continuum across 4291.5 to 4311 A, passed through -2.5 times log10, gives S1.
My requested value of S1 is 0.067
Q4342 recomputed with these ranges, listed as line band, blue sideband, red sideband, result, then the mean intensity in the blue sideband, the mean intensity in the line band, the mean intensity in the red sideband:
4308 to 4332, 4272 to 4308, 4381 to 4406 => 0.5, 44.5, 44.1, 46.1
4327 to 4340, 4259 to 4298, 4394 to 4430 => 1.6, 45.5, 40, 46.2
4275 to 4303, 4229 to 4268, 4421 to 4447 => 0.9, 46.1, 44.7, 46.1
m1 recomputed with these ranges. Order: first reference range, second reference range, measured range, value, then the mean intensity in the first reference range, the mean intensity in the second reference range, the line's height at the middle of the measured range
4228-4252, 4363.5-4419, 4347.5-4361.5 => 0.0 A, 45.6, 45.7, 45.7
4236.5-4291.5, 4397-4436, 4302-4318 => 0.7 A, 45.8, 46.3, 45.9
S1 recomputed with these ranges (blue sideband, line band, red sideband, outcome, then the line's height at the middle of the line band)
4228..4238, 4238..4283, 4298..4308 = -0.03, 44.8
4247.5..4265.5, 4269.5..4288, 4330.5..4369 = -0.01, 45.2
